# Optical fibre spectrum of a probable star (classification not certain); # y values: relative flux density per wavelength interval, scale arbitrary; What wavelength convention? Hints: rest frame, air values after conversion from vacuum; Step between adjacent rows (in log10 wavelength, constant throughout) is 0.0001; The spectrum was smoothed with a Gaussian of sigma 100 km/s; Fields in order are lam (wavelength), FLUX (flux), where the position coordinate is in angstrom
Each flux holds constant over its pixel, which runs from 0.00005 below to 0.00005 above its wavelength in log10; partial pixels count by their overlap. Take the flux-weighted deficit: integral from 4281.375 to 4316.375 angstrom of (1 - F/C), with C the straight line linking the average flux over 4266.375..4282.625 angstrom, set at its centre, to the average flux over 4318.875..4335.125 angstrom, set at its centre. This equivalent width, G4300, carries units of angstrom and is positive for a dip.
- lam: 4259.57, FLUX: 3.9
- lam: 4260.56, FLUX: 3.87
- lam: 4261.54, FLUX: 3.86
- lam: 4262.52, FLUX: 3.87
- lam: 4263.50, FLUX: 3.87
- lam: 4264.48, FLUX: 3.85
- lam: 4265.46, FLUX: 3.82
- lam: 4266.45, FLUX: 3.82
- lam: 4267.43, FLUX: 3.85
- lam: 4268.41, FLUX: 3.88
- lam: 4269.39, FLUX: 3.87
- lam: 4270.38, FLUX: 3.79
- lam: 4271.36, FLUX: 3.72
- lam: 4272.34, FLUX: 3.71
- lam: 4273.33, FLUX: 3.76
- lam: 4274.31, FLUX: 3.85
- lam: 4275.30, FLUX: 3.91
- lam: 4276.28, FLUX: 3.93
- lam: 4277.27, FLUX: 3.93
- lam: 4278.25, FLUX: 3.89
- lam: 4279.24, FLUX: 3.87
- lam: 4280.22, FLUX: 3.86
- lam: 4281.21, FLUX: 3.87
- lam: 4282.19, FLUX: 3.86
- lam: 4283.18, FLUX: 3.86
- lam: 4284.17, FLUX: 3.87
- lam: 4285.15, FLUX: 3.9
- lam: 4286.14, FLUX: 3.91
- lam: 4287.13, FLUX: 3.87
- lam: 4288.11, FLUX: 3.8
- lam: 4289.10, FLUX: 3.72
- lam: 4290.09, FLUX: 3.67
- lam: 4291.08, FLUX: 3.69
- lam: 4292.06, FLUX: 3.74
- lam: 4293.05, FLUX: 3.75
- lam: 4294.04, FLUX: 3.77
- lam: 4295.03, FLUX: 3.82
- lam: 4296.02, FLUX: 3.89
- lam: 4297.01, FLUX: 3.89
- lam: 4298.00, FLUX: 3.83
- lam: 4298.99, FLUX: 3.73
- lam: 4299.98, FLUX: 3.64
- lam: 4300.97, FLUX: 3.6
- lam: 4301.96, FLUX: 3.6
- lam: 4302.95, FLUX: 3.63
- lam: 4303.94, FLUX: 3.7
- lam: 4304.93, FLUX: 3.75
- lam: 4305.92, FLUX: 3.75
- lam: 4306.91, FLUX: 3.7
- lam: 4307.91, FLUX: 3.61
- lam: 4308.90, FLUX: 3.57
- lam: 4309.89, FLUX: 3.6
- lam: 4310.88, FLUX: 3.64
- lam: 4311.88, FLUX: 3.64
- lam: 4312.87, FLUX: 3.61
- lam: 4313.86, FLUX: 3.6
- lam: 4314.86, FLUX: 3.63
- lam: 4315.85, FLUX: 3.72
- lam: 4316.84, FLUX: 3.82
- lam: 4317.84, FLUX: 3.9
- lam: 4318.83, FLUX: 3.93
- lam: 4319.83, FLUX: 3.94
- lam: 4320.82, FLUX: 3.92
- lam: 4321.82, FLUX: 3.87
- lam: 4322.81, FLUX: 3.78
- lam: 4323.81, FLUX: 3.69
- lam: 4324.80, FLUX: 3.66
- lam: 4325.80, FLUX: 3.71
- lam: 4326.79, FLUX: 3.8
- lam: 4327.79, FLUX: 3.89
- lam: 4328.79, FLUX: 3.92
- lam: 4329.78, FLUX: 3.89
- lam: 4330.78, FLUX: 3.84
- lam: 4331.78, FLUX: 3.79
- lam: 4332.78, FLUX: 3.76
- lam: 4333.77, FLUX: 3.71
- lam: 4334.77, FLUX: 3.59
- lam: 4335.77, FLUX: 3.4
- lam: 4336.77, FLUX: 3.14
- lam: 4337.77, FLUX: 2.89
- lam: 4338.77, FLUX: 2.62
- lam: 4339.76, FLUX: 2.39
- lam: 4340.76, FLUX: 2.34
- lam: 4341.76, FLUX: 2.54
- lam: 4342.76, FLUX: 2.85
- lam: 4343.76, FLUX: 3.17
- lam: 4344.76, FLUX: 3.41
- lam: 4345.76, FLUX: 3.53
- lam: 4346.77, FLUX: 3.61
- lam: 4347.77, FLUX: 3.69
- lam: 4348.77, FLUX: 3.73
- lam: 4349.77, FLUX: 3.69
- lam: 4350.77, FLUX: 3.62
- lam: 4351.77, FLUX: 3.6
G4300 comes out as 0.9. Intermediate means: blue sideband 3.85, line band 3.73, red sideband 3.8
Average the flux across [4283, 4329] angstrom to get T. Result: 3.75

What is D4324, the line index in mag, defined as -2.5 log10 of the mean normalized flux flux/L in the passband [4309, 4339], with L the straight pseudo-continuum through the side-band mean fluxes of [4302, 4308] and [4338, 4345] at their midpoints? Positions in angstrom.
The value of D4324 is -0.15 mag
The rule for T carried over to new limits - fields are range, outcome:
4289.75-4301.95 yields 3.75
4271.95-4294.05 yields 3.83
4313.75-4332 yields 3.81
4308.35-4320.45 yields 3.72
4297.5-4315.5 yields 3.66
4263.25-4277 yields 3.83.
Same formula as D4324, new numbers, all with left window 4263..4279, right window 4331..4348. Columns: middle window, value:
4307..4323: -0.09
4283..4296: -0.04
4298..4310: -0.04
